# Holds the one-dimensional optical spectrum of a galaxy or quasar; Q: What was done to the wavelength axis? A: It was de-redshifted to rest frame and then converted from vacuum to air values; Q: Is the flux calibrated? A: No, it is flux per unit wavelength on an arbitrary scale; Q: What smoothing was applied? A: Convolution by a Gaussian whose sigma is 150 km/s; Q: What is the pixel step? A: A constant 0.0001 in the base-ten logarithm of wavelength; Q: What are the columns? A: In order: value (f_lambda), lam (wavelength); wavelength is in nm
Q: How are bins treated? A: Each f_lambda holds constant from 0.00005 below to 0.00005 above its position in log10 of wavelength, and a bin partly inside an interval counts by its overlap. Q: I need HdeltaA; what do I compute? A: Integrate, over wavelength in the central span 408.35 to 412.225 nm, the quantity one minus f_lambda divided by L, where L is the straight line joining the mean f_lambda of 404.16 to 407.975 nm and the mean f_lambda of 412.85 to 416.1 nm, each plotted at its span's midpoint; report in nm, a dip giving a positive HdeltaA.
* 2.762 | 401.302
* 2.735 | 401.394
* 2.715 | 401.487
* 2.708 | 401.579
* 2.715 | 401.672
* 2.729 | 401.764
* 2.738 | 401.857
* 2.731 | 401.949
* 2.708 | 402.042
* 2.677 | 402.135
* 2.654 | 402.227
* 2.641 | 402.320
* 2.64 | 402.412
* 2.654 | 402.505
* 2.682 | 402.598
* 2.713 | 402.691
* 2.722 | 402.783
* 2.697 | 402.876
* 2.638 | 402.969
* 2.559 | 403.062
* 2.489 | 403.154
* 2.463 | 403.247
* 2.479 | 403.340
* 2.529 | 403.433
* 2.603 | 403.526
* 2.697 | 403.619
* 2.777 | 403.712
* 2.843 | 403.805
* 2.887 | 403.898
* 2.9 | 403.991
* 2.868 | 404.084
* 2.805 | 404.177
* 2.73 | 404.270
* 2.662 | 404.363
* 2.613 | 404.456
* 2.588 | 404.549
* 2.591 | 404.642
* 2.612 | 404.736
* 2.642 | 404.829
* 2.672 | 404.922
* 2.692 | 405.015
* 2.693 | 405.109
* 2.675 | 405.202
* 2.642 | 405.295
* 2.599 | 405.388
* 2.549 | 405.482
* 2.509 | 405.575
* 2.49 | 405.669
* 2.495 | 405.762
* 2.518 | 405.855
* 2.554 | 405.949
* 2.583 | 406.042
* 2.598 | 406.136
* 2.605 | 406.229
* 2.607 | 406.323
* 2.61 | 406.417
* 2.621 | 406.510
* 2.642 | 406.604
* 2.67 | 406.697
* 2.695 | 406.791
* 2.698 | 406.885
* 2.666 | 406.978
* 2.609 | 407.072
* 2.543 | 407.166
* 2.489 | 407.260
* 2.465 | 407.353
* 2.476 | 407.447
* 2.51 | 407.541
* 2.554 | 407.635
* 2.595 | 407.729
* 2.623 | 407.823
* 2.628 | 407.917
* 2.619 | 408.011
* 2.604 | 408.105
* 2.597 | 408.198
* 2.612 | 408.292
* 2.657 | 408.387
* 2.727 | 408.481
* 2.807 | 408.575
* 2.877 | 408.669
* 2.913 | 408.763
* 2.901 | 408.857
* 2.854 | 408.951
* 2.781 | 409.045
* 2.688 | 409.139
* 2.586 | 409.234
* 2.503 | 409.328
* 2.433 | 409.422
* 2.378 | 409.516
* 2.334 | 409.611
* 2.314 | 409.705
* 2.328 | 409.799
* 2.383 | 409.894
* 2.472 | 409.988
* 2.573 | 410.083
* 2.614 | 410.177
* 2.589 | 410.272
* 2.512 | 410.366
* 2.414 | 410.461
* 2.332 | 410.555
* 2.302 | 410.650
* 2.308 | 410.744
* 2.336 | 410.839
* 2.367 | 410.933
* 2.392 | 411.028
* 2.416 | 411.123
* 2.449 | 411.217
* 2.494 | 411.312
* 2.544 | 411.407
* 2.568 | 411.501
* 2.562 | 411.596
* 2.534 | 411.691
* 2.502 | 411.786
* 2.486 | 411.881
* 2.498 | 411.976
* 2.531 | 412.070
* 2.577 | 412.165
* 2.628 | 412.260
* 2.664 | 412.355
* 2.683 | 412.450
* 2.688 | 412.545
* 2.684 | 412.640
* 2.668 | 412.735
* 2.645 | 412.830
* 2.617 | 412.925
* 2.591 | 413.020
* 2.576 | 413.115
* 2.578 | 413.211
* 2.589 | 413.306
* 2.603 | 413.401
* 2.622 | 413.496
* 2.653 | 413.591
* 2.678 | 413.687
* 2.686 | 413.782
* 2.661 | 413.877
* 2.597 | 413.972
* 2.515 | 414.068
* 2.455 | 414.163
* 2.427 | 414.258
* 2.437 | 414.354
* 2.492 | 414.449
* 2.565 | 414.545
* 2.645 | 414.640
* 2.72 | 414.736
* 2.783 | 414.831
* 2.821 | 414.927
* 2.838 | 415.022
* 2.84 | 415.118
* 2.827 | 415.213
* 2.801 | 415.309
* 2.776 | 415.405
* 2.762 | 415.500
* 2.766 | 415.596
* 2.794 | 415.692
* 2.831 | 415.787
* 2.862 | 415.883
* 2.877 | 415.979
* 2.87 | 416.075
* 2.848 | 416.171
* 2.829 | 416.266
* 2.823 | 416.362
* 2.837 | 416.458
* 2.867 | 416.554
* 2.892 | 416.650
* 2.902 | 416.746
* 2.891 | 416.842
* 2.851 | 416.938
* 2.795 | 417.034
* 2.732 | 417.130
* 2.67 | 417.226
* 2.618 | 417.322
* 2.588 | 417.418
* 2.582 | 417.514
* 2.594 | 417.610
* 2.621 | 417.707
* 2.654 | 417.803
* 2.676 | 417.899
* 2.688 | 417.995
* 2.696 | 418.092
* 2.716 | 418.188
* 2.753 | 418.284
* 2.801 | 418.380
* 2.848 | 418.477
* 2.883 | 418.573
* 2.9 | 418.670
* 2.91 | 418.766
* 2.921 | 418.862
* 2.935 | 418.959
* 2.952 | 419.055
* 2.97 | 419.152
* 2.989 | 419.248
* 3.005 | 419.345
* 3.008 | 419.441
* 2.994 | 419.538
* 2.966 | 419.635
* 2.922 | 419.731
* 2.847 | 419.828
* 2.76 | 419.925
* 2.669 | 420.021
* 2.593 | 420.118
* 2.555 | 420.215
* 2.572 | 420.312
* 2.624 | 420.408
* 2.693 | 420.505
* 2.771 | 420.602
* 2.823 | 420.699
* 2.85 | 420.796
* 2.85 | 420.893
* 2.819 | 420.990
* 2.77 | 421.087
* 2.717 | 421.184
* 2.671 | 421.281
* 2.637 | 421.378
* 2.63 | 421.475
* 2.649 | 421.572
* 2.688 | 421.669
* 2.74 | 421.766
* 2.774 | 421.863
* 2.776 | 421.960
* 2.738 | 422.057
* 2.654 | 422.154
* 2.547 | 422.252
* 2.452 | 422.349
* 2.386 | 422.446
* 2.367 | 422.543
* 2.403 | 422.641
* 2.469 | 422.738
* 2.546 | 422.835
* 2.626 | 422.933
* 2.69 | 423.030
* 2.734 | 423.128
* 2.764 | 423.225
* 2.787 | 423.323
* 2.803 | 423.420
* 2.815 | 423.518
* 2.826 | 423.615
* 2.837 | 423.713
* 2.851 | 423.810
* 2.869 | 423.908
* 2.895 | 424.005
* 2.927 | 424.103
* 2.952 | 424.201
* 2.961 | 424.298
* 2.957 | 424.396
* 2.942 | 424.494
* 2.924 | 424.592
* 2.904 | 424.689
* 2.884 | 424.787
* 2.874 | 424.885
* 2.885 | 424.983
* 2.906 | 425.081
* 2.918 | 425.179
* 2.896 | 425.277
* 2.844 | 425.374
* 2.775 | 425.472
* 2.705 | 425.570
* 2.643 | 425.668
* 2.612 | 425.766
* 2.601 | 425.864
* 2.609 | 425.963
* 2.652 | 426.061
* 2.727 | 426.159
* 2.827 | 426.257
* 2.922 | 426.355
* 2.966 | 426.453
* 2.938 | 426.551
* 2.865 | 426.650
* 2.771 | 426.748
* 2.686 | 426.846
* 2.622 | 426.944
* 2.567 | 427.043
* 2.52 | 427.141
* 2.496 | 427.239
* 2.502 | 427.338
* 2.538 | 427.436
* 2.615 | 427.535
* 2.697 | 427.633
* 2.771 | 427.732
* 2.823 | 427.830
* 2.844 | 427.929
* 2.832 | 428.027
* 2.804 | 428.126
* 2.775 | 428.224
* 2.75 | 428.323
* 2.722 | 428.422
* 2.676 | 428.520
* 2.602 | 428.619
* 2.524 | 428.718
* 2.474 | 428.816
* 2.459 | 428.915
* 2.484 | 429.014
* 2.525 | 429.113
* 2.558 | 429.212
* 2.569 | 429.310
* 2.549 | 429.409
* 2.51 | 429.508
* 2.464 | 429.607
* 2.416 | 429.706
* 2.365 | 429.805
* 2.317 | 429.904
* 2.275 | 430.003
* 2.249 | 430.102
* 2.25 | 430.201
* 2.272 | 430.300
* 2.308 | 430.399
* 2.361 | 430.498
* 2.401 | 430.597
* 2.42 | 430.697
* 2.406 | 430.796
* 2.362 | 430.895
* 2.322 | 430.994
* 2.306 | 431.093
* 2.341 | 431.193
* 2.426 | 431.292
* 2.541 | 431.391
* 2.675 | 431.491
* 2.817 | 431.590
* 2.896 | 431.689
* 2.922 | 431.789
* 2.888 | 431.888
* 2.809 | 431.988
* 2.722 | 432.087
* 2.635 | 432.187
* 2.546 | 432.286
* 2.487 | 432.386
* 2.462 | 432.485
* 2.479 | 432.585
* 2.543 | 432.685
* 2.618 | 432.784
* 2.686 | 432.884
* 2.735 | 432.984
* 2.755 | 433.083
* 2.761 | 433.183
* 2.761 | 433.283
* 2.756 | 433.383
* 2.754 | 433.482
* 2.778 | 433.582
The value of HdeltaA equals 0.160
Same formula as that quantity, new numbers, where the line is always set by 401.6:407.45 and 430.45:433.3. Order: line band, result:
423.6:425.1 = -0.17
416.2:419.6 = -0.26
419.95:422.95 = -0.05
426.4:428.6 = -0.10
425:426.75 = -0.13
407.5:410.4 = 0.04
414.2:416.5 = -0.12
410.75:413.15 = 0.08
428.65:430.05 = 0.07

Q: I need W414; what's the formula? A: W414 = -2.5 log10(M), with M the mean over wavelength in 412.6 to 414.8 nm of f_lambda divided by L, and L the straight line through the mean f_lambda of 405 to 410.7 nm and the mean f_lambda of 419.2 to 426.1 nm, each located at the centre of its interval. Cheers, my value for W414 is 0.02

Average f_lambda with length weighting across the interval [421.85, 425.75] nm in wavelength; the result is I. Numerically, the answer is 2.76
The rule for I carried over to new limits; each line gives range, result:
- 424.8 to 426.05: 2.77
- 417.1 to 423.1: 2.72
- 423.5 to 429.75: 2.73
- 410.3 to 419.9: 2.69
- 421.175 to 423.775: 2.66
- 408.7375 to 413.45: 2.54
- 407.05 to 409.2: 2.66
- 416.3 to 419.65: 2.81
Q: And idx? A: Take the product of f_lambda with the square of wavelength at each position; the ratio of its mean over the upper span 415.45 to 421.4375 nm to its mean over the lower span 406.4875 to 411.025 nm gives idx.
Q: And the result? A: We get 1.14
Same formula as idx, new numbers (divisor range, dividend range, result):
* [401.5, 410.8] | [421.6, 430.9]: 1.12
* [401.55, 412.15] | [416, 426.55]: 1.14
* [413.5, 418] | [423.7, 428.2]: 1.07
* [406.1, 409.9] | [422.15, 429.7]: 1.13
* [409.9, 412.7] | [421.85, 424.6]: 1.15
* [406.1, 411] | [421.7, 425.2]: 1.15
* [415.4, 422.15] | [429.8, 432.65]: 0.95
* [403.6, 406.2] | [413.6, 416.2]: 1.07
